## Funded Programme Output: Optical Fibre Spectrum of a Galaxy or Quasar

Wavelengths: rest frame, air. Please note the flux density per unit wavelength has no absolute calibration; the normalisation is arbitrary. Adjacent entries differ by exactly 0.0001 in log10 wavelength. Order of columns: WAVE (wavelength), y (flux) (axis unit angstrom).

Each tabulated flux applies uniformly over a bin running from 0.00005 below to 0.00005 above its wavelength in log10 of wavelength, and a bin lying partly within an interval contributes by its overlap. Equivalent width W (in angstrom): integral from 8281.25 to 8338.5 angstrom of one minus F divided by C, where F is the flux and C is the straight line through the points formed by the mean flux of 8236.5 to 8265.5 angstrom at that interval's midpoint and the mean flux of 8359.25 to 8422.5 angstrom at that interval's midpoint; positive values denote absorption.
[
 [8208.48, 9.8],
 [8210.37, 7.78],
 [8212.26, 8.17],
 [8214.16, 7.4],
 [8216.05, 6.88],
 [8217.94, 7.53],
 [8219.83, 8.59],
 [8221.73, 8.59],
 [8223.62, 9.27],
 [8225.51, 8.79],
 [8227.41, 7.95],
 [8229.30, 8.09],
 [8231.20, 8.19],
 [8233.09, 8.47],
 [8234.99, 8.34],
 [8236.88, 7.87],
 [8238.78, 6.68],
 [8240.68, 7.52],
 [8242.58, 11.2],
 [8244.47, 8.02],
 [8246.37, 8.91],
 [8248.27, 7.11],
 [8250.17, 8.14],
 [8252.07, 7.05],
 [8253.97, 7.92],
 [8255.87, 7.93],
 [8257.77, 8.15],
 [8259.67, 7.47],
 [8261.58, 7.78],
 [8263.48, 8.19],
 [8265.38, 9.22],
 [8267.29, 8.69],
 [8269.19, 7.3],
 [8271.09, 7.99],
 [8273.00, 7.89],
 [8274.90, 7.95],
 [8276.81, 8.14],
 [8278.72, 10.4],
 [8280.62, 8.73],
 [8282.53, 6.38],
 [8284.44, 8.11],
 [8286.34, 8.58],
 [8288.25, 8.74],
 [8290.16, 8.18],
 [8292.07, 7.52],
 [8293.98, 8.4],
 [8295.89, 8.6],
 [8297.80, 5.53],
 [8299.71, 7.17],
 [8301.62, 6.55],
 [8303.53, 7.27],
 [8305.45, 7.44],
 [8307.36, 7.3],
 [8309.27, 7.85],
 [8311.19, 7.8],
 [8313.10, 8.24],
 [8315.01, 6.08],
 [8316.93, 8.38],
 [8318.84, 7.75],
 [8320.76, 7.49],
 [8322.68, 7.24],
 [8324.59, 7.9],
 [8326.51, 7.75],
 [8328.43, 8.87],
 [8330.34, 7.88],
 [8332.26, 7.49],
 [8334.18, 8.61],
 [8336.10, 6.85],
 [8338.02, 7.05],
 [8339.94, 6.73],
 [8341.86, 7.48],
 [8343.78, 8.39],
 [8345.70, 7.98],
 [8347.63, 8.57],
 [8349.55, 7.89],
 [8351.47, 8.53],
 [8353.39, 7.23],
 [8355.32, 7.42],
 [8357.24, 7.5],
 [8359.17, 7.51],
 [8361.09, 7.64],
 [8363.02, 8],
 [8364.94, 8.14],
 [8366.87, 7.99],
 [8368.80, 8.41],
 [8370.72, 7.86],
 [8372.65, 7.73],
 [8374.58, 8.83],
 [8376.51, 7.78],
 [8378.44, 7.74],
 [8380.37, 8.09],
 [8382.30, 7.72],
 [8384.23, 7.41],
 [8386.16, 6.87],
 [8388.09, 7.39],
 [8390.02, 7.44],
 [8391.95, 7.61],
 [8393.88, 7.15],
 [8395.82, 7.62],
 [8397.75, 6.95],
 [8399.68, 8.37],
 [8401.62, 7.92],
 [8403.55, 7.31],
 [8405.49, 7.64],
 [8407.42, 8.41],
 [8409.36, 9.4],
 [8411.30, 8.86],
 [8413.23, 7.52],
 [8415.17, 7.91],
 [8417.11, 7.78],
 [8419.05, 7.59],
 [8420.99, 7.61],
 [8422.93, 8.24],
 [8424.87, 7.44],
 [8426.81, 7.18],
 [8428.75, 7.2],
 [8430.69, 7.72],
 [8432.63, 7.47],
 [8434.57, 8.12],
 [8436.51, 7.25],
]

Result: 2.2 angstrom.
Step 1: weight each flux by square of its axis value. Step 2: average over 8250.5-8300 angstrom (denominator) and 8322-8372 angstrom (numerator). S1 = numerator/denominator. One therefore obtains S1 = 1.0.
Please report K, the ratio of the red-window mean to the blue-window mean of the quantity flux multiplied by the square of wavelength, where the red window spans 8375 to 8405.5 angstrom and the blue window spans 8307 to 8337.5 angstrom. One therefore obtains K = 1.0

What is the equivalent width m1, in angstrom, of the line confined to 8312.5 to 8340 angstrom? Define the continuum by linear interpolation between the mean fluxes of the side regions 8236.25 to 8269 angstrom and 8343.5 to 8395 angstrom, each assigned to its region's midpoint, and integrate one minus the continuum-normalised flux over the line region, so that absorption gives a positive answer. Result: 0.9 angstrom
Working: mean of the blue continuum 8.09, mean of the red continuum 7.8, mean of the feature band 7.64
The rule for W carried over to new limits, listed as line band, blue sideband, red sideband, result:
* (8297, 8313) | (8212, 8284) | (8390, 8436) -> 1.6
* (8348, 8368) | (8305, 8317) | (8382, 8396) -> -1.0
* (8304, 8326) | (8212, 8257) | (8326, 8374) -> 0.9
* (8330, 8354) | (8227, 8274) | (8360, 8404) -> 0.3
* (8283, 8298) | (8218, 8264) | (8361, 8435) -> 0.0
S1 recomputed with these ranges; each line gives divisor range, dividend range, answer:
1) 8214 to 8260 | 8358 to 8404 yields 0.99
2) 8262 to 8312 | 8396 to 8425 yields 1.03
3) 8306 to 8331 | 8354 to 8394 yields 1.01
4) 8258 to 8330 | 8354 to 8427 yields 1.01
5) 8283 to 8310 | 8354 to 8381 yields 1.05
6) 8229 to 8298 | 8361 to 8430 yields 0.99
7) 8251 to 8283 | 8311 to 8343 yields 0.96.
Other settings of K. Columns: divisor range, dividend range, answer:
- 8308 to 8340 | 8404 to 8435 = 1.05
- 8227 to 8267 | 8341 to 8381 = 1.01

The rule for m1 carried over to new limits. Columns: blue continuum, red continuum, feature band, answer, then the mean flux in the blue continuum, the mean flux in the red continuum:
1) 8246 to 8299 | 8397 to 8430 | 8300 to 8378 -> 2.0 angstrom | 8.02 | 7.85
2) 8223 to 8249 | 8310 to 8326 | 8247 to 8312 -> 0.6 angstrom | 8.31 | 7.62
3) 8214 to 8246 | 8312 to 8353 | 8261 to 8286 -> -0.6 angstrom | 8.23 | 7.76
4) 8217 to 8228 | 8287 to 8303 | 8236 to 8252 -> 0.2 angstrom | 8.47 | 7.6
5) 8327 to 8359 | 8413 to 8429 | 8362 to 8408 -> -0.4 angstrom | 7.77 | 7.63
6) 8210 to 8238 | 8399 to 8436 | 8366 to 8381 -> -0.2 angstrom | 8.12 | 7.87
